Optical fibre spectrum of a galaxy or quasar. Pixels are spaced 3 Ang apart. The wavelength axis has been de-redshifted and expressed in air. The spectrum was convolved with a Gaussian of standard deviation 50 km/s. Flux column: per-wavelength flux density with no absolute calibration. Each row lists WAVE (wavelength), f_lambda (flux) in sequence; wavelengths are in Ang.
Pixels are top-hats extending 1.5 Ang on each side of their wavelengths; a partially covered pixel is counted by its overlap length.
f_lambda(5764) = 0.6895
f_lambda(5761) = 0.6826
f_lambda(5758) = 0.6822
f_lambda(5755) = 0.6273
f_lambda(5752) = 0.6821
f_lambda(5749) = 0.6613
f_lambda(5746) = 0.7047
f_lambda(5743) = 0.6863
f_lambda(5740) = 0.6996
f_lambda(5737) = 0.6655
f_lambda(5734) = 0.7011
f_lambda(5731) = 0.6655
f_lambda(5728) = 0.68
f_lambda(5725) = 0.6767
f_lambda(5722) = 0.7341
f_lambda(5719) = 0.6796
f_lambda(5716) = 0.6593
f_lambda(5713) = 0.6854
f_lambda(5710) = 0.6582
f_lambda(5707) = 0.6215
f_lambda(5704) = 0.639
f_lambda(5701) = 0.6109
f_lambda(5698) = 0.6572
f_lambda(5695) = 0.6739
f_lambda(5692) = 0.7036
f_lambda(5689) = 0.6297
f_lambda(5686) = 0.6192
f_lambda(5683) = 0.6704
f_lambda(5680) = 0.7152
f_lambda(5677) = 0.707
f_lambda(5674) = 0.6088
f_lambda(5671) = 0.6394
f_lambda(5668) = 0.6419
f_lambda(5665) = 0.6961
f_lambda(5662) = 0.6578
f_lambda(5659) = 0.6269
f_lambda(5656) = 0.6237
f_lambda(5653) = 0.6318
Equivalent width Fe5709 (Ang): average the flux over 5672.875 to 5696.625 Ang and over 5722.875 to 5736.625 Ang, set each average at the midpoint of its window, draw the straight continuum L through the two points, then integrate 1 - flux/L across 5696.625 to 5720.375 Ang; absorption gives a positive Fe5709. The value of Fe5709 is 0.8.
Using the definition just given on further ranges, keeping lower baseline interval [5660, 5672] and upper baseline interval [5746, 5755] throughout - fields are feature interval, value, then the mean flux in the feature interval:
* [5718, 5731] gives -0.5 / 0.69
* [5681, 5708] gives 0.5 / 0.649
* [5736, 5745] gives -0.2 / 0.686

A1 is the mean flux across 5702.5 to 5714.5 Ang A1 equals 0.651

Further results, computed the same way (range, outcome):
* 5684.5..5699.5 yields 0.657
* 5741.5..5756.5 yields 0.672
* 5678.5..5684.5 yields 0.693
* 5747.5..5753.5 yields 0.672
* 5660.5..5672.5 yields 0.659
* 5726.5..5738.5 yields 0.678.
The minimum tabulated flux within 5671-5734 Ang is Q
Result 0.6088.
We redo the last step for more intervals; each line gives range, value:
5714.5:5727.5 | 0.6593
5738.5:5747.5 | 0.6863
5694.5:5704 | 0.6109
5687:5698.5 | 0.6297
